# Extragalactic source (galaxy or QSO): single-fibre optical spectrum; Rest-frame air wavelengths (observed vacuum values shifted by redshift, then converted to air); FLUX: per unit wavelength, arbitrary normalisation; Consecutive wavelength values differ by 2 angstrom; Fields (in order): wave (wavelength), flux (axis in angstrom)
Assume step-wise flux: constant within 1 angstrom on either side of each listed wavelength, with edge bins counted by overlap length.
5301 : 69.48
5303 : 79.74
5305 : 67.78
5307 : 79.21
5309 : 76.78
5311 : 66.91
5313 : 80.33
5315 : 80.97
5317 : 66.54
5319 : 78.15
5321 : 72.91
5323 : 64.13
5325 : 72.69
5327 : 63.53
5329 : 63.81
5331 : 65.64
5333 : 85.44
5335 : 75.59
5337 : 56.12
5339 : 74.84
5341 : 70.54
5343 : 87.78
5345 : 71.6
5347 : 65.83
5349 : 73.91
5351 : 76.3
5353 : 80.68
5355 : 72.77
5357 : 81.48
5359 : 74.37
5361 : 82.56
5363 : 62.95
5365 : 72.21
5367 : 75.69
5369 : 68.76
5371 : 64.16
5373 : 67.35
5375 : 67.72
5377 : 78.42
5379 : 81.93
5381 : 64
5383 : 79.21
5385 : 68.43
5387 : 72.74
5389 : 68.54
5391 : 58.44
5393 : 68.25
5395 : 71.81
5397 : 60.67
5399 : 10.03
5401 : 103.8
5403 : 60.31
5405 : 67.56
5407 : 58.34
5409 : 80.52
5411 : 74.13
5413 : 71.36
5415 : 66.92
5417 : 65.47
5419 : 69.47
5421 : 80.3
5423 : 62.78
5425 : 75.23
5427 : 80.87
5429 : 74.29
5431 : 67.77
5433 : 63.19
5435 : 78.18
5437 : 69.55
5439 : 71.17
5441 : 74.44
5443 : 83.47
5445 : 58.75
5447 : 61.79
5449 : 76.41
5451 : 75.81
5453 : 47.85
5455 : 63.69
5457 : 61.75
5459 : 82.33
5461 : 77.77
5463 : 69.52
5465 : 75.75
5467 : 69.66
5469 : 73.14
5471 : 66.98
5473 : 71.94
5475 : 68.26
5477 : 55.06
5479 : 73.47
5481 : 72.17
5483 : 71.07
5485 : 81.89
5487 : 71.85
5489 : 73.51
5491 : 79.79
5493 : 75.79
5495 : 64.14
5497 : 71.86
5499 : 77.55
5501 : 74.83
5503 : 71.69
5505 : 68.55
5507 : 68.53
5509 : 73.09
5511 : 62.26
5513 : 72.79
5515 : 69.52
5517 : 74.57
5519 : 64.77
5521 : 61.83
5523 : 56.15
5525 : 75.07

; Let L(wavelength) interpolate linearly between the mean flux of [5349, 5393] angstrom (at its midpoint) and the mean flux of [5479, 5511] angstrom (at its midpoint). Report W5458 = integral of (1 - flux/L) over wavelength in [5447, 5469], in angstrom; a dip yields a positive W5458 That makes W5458 0.8 angstrom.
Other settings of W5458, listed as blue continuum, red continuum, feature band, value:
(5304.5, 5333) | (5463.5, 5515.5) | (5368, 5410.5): 2.3 angstrom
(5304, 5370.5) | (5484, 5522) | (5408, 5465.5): 0.9 angstrom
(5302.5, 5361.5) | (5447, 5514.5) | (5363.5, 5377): 0.6 angstrom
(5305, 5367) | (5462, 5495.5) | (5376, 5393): 0.3 angstrom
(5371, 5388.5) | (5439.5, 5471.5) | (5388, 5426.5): 2.1 angstrom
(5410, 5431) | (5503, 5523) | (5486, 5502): -1.1 angstrom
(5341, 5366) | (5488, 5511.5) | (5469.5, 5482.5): 0.8 angstrom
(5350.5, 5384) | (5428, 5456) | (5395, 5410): 1.6 angstrom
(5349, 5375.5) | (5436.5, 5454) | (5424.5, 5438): -0.6 angstrom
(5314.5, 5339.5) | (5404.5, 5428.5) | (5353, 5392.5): -0.5 angstrom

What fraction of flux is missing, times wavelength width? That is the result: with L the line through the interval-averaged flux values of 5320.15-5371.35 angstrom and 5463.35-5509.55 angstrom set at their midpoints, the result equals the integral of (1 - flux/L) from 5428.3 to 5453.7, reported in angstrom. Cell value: 0.8 angstrom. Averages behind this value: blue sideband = 72.3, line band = 69.6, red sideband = 71.7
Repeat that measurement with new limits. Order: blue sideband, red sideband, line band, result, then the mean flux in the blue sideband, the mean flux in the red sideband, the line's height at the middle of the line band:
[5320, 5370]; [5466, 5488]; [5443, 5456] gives 1.0 angstrom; 72.5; 70.5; 70.9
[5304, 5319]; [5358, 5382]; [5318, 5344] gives 0.6 angstrom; 74.3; 71.7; 73.5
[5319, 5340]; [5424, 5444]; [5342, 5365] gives -1.5 angstrom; 69.9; 73.8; 70.8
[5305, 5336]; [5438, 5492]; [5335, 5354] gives -0.2 angstrom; 72.7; 70.7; 72.4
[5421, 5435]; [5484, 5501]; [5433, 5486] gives 2.1 angstrom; 71.9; 74.6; 73.2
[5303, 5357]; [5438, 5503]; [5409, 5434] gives 0.1 angstrom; 73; 71.1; 71.7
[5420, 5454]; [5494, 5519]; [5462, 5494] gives -0.6 angstrom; 70.7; 70.5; 70.6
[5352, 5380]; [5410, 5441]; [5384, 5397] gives 0.9 angstrom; 73.6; 71.5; 72.8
